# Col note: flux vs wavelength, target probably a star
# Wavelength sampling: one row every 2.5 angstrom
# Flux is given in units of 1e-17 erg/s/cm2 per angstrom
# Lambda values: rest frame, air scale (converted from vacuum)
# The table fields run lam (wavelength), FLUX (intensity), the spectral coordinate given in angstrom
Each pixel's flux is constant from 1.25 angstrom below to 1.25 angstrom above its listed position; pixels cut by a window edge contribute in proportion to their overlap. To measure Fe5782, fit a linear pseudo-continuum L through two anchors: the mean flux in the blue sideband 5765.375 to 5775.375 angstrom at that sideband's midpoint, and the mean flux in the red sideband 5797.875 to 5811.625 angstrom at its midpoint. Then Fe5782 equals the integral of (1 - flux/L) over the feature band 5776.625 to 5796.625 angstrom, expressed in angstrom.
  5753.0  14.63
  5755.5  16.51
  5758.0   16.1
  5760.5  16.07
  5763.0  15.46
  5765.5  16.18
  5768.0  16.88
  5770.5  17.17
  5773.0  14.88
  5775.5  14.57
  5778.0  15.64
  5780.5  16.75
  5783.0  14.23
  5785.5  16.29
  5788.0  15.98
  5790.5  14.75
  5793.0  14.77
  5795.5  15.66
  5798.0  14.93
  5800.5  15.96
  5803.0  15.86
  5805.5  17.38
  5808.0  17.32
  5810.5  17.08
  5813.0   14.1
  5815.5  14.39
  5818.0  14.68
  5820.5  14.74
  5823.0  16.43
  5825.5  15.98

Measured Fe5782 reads 1.0 angstrom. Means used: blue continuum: 16.1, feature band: 15.5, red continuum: 16.5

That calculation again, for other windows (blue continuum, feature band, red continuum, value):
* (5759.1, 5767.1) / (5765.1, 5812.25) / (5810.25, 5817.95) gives -1.5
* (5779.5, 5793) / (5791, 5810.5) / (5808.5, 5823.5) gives -0.8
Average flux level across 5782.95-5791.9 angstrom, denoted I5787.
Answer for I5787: 15.4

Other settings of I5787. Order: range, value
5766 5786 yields 15.8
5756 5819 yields 15.7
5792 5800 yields 15.2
